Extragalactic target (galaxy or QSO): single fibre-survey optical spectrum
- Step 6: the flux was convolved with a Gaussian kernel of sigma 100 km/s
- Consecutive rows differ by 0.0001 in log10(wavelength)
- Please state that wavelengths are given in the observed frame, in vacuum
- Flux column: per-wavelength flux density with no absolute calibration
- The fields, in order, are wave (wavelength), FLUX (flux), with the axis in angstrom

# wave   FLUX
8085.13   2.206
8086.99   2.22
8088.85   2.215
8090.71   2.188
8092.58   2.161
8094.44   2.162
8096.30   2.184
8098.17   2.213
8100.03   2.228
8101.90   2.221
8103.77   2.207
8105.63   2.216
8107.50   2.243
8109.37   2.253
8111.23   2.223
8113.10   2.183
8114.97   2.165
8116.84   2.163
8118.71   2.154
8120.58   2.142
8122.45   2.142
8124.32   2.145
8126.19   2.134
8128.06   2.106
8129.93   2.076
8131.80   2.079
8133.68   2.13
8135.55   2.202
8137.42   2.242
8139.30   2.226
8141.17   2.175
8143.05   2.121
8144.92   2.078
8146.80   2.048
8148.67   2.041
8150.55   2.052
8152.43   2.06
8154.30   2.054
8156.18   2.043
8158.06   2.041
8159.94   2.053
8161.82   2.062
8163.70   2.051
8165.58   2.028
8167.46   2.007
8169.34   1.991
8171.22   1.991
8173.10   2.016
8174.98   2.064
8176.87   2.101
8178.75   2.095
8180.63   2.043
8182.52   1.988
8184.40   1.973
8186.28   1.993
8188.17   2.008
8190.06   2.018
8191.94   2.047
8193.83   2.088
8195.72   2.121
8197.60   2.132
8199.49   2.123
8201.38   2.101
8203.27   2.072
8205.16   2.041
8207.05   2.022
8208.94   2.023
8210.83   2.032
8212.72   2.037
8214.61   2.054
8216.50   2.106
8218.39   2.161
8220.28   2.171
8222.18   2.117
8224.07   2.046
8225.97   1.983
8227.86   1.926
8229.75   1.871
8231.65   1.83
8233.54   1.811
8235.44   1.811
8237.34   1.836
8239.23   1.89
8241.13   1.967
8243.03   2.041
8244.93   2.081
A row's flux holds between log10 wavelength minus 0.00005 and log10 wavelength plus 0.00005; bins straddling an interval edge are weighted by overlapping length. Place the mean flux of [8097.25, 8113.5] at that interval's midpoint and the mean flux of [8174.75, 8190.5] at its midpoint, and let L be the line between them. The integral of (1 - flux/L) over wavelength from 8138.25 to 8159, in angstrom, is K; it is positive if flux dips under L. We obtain 0.3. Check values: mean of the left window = 2.22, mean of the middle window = 2.09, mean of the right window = 2.03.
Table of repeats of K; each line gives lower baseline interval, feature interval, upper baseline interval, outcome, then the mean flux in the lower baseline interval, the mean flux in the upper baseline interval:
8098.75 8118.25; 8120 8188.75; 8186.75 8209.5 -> 1.92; 2.21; 2.06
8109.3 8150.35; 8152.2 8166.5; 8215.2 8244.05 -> 0.30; 2.14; 1.97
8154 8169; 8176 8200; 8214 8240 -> -0.51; 2.04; 1.97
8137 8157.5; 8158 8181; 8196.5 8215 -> 0.48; 2.1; 2.06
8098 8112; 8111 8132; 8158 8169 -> 0.30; 2.23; 2.04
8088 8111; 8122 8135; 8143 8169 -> 0.06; 2.21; 2.05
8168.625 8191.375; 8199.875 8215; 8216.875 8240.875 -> -0.48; 2.02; 1.96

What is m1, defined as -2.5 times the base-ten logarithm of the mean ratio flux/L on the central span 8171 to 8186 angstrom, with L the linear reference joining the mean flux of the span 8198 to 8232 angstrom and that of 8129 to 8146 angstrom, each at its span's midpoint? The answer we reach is 0.03 mag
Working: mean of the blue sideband 2.15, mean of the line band 2.03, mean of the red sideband 2.04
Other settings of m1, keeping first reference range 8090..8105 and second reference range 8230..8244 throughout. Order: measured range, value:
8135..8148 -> -0.03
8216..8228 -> -0.09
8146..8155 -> 0.01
